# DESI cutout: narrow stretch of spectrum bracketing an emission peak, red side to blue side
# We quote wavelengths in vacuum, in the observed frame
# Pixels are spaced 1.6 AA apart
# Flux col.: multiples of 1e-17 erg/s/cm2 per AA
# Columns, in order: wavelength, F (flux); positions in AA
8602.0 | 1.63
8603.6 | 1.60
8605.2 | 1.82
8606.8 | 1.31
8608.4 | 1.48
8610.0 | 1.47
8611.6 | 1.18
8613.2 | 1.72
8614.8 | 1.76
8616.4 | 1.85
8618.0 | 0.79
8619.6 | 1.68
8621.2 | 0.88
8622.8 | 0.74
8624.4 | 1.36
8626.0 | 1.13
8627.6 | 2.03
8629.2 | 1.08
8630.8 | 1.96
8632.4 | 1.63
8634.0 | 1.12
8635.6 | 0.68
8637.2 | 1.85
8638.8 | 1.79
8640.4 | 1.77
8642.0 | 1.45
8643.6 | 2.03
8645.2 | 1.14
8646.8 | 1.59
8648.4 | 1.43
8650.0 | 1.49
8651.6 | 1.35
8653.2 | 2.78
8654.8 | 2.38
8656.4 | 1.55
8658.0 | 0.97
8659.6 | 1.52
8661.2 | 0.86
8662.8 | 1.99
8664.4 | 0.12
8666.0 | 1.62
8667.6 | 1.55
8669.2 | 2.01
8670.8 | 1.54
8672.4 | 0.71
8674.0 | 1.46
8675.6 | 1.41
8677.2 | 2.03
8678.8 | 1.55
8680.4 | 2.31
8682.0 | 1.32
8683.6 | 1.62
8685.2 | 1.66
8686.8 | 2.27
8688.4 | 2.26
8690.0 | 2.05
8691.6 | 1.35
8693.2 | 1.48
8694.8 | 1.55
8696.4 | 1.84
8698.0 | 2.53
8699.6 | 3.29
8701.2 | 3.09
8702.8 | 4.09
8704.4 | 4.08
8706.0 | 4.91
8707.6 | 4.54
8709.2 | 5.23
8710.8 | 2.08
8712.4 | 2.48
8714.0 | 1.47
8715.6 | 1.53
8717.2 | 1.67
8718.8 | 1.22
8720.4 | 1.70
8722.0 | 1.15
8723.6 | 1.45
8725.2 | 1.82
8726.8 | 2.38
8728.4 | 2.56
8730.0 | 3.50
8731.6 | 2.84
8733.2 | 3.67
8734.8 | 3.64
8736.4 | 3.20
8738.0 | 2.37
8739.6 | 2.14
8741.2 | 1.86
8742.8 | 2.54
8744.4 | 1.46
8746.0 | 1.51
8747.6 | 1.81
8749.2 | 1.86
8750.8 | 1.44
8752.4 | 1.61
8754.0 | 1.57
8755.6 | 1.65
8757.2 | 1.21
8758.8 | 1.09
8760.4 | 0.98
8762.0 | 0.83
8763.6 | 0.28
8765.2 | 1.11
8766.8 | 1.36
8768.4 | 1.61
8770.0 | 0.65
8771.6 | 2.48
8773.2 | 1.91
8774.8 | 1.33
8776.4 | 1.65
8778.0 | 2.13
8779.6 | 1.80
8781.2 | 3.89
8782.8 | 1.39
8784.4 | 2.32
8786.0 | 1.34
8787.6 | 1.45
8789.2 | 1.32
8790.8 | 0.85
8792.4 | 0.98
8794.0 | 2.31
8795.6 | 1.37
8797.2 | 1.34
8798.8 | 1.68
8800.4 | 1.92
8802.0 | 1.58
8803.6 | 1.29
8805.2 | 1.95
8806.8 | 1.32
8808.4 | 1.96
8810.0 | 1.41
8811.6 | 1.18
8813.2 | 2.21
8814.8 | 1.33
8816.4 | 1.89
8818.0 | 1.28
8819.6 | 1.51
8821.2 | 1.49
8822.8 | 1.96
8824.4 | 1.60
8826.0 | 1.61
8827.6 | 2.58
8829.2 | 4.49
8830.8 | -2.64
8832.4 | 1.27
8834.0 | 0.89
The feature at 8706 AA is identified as H-alpha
